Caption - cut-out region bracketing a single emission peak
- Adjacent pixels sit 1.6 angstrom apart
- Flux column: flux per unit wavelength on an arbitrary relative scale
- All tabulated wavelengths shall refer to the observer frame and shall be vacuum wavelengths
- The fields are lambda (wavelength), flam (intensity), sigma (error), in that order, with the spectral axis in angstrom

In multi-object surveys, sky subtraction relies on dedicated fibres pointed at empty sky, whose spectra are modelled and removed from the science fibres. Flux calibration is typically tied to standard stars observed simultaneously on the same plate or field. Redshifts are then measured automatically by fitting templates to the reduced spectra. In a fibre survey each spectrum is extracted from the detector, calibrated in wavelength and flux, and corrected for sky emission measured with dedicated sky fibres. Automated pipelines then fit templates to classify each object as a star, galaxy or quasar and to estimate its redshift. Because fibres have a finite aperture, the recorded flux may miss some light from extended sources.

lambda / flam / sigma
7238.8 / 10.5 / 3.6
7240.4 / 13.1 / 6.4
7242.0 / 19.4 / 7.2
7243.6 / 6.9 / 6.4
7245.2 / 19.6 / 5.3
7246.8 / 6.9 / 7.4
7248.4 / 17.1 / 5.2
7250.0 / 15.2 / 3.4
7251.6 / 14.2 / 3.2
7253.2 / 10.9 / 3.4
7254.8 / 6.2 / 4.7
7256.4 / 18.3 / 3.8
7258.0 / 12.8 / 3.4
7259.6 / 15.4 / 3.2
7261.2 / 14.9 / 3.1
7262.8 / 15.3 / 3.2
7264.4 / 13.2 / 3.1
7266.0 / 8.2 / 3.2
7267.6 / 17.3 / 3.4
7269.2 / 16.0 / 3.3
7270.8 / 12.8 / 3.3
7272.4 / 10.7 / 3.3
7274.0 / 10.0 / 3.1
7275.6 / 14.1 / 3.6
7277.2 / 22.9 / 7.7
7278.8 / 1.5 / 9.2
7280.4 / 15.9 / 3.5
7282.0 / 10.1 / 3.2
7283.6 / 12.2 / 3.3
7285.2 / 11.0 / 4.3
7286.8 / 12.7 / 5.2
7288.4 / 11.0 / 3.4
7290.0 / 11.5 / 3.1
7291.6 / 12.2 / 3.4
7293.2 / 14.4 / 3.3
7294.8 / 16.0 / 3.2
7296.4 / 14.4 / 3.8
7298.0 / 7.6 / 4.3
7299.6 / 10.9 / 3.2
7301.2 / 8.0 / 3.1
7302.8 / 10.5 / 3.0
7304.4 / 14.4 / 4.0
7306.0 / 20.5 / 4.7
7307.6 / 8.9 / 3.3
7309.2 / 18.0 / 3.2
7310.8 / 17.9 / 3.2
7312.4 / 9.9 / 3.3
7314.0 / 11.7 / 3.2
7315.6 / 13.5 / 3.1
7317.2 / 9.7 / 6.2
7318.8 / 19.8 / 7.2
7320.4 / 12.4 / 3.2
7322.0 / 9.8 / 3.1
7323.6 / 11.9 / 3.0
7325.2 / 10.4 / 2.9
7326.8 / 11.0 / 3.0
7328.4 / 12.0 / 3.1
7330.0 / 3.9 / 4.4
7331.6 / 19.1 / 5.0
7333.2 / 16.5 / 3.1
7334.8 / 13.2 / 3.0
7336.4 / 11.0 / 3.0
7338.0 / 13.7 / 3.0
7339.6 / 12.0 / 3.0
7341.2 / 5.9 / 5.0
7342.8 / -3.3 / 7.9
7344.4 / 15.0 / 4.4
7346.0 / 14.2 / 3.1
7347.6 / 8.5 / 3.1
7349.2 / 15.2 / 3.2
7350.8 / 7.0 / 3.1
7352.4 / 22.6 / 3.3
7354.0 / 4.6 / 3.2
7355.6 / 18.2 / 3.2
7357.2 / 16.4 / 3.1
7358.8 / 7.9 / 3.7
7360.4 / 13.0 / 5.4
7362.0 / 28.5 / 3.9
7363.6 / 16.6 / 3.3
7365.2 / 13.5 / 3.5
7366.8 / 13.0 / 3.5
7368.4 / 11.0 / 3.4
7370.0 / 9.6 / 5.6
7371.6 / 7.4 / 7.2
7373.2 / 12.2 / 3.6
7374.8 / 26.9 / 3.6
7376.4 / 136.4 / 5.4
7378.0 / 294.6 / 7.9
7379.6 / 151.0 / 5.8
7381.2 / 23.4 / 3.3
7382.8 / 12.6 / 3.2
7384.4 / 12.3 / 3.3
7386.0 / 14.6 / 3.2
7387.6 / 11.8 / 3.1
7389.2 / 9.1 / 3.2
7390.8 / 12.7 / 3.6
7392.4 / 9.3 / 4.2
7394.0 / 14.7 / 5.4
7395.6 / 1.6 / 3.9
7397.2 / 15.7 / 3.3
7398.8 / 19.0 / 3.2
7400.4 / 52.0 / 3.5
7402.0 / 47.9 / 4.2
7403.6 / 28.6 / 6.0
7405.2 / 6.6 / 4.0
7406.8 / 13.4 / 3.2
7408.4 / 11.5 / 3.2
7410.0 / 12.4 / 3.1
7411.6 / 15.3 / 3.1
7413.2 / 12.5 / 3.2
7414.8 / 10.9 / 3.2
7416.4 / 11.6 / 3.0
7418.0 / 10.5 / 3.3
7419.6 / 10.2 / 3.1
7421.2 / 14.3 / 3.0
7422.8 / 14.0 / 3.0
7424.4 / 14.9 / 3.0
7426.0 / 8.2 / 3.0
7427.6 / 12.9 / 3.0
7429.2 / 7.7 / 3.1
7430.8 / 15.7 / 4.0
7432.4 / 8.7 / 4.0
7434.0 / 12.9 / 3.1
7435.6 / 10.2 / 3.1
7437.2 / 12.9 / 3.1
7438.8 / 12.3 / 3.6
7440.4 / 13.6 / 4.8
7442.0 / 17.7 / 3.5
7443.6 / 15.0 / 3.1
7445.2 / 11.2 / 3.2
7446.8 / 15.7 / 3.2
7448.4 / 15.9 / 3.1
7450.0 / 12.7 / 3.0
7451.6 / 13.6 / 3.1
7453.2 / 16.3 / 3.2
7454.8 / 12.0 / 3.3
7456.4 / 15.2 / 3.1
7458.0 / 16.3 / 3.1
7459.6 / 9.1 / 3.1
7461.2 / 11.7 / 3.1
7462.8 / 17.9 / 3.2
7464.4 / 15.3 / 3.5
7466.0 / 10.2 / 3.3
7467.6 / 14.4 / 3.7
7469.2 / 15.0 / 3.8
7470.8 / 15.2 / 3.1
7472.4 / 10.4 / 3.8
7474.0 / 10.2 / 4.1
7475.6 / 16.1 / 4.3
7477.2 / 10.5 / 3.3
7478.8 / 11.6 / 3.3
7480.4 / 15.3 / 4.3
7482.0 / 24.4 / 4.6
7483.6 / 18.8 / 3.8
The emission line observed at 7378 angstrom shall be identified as H-alpha 6563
